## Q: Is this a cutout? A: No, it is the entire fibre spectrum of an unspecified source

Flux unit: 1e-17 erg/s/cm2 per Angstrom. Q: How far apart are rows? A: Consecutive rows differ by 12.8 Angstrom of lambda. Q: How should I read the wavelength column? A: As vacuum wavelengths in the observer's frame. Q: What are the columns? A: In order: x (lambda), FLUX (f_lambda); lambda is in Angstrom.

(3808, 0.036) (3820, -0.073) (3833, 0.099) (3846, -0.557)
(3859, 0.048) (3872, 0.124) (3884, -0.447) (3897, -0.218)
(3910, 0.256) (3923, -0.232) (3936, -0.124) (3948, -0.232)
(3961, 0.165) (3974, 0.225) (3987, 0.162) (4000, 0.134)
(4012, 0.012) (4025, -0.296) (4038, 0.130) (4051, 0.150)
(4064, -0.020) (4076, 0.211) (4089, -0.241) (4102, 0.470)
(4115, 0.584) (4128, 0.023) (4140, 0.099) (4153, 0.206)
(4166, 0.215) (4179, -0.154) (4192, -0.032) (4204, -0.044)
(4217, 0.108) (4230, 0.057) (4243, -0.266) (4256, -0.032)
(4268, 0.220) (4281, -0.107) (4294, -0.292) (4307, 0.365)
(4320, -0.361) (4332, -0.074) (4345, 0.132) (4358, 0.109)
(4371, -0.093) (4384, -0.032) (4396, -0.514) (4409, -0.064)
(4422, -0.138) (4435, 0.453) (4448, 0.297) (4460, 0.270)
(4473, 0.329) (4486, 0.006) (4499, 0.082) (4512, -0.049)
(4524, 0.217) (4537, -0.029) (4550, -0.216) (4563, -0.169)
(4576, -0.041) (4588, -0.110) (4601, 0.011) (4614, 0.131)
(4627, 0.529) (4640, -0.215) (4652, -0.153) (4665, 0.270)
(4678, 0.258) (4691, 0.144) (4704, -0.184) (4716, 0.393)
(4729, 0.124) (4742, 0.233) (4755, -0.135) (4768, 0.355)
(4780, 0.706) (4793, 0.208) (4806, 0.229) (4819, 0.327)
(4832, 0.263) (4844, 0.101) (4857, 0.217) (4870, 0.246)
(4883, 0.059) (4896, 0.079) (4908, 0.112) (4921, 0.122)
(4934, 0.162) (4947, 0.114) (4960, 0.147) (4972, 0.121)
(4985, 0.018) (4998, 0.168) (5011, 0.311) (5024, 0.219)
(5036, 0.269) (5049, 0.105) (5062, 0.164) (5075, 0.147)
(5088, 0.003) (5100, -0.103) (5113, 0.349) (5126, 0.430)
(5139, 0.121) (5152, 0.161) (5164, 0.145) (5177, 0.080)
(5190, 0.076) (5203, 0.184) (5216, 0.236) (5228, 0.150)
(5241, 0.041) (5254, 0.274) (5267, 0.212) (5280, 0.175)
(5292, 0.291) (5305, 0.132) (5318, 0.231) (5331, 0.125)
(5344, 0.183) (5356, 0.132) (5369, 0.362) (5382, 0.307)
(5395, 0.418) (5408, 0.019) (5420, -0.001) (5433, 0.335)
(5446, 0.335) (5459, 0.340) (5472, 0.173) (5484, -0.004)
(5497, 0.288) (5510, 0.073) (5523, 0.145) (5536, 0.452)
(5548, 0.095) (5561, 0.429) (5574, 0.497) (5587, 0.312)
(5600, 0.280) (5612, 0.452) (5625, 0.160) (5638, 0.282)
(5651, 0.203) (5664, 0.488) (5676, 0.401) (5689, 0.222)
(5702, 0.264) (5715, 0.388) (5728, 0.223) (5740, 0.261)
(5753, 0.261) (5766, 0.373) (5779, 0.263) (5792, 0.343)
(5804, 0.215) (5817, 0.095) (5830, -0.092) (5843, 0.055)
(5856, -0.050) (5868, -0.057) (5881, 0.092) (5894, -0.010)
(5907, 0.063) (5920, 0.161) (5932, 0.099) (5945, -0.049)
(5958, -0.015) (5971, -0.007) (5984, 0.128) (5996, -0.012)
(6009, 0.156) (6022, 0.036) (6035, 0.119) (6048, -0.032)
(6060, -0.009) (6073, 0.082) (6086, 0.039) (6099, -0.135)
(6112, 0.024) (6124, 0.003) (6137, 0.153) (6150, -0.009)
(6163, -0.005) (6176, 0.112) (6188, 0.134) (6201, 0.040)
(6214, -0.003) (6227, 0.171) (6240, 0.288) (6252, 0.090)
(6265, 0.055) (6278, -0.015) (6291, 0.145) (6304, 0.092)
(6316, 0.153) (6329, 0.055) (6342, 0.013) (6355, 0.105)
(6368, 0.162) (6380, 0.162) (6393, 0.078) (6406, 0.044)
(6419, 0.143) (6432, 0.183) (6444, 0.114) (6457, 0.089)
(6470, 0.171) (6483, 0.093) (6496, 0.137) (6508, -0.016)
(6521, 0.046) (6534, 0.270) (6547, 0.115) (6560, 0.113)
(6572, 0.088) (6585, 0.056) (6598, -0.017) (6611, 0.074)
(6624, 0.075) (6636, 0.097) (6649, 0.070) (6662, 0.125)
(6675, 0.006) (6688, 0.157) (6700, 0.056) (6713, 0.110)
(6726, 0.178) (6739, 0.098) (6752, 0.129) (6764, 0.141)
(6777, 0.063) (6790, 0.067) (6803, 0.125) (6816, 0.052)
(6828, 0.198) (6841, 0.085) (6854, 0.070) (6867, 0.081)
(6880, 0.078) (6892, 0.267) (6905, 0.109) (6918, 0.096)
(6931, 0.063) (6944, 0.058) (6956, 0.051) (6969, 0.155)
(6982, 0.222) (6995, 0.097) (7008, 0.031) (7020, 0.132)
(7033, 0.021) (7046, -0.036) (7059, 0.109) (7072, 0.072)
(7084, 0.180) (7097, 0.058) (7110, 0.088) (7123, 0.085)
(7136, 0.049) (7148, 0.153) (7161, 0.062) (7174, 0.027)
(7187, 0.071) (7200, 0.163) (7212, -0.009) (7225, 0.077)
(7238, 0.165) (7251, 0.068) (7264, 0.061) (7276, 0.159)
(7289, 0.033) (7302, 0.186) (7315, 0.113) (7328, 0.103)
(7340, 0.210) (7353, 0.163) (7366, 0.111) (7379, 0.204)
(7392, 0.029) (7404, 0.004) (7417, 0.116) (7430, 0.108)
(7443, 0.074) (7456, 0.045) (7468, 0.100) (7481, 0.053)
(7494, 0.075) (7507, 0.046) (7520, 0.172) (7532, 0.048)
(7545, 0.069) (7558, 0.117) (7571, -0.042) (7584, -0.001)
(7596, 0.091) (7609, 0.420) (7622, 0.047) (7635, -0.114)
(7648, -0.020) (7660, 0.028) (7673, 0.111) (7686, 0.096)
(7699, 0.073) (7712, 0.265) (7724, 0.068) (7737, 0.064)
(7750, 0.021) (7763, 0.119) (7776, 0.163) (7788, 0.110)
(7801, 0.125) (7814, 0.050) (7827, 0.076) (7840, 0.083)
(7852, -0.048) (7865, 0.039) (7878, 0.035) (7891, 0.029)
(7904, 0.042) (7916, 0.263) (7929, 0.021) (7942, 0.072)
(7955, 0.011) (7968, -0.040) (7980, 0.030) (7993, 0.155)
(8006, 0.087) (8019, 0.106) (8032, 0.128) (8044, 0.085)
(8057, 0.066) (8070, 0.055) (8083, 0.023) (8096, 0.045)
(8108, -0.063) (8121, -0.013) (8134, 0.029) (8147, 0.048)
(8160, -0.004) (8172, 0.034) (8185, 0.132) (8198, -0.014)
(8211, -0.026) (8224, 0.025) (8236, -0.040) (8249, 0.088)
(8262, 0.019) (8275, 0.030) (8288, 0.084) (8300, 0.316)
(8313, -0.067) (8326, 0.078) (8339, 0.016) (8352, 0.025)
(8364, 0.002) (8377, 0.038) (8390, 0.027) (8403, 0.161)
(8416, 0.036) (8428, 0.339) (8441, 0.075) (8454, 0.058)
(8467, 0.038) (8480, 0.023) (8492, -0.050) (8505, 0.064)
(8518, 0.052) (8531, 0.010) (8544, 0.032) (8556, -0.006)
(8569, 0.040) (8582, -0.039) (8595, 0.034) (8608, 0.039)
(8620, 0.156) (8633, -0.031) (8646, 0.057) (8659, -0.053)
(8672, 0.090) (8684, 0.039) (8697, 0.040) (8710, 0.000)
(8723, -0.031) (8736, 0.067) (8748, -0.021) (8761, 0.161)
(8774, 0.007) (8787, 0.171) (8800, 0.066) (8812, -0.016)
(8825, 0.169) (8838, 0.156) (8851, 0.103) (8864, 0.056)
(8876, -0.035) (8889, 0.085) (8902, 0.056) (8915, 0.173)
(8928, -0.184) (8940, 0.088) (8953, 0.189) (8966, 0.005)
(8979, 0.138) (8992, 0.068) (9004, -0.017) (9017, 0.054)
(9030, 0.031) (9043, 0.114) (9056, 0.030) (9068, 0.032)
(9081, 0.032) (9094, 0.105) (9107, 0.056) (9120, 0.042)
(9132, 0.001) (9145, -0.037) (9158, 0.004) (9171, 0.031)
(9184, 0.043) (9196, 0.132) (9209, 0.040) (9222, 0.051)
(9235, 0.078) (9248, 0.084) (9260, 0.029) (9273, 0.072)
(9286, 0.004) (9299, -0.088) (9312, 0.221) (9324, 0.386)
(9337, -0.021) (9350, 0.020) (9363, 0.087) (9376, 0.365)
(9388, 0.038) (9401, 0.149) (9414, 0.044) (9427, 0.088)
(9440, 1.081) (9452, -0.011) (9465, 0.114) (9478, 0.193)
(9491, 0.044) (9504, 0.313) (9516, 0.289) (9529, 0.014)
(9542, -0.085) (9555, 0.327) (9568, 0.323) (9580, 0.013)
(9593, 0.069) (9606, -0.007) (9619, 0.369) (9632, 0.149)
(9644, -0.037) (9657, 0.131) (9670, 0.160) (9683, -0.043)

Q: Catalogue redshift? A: 0.28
